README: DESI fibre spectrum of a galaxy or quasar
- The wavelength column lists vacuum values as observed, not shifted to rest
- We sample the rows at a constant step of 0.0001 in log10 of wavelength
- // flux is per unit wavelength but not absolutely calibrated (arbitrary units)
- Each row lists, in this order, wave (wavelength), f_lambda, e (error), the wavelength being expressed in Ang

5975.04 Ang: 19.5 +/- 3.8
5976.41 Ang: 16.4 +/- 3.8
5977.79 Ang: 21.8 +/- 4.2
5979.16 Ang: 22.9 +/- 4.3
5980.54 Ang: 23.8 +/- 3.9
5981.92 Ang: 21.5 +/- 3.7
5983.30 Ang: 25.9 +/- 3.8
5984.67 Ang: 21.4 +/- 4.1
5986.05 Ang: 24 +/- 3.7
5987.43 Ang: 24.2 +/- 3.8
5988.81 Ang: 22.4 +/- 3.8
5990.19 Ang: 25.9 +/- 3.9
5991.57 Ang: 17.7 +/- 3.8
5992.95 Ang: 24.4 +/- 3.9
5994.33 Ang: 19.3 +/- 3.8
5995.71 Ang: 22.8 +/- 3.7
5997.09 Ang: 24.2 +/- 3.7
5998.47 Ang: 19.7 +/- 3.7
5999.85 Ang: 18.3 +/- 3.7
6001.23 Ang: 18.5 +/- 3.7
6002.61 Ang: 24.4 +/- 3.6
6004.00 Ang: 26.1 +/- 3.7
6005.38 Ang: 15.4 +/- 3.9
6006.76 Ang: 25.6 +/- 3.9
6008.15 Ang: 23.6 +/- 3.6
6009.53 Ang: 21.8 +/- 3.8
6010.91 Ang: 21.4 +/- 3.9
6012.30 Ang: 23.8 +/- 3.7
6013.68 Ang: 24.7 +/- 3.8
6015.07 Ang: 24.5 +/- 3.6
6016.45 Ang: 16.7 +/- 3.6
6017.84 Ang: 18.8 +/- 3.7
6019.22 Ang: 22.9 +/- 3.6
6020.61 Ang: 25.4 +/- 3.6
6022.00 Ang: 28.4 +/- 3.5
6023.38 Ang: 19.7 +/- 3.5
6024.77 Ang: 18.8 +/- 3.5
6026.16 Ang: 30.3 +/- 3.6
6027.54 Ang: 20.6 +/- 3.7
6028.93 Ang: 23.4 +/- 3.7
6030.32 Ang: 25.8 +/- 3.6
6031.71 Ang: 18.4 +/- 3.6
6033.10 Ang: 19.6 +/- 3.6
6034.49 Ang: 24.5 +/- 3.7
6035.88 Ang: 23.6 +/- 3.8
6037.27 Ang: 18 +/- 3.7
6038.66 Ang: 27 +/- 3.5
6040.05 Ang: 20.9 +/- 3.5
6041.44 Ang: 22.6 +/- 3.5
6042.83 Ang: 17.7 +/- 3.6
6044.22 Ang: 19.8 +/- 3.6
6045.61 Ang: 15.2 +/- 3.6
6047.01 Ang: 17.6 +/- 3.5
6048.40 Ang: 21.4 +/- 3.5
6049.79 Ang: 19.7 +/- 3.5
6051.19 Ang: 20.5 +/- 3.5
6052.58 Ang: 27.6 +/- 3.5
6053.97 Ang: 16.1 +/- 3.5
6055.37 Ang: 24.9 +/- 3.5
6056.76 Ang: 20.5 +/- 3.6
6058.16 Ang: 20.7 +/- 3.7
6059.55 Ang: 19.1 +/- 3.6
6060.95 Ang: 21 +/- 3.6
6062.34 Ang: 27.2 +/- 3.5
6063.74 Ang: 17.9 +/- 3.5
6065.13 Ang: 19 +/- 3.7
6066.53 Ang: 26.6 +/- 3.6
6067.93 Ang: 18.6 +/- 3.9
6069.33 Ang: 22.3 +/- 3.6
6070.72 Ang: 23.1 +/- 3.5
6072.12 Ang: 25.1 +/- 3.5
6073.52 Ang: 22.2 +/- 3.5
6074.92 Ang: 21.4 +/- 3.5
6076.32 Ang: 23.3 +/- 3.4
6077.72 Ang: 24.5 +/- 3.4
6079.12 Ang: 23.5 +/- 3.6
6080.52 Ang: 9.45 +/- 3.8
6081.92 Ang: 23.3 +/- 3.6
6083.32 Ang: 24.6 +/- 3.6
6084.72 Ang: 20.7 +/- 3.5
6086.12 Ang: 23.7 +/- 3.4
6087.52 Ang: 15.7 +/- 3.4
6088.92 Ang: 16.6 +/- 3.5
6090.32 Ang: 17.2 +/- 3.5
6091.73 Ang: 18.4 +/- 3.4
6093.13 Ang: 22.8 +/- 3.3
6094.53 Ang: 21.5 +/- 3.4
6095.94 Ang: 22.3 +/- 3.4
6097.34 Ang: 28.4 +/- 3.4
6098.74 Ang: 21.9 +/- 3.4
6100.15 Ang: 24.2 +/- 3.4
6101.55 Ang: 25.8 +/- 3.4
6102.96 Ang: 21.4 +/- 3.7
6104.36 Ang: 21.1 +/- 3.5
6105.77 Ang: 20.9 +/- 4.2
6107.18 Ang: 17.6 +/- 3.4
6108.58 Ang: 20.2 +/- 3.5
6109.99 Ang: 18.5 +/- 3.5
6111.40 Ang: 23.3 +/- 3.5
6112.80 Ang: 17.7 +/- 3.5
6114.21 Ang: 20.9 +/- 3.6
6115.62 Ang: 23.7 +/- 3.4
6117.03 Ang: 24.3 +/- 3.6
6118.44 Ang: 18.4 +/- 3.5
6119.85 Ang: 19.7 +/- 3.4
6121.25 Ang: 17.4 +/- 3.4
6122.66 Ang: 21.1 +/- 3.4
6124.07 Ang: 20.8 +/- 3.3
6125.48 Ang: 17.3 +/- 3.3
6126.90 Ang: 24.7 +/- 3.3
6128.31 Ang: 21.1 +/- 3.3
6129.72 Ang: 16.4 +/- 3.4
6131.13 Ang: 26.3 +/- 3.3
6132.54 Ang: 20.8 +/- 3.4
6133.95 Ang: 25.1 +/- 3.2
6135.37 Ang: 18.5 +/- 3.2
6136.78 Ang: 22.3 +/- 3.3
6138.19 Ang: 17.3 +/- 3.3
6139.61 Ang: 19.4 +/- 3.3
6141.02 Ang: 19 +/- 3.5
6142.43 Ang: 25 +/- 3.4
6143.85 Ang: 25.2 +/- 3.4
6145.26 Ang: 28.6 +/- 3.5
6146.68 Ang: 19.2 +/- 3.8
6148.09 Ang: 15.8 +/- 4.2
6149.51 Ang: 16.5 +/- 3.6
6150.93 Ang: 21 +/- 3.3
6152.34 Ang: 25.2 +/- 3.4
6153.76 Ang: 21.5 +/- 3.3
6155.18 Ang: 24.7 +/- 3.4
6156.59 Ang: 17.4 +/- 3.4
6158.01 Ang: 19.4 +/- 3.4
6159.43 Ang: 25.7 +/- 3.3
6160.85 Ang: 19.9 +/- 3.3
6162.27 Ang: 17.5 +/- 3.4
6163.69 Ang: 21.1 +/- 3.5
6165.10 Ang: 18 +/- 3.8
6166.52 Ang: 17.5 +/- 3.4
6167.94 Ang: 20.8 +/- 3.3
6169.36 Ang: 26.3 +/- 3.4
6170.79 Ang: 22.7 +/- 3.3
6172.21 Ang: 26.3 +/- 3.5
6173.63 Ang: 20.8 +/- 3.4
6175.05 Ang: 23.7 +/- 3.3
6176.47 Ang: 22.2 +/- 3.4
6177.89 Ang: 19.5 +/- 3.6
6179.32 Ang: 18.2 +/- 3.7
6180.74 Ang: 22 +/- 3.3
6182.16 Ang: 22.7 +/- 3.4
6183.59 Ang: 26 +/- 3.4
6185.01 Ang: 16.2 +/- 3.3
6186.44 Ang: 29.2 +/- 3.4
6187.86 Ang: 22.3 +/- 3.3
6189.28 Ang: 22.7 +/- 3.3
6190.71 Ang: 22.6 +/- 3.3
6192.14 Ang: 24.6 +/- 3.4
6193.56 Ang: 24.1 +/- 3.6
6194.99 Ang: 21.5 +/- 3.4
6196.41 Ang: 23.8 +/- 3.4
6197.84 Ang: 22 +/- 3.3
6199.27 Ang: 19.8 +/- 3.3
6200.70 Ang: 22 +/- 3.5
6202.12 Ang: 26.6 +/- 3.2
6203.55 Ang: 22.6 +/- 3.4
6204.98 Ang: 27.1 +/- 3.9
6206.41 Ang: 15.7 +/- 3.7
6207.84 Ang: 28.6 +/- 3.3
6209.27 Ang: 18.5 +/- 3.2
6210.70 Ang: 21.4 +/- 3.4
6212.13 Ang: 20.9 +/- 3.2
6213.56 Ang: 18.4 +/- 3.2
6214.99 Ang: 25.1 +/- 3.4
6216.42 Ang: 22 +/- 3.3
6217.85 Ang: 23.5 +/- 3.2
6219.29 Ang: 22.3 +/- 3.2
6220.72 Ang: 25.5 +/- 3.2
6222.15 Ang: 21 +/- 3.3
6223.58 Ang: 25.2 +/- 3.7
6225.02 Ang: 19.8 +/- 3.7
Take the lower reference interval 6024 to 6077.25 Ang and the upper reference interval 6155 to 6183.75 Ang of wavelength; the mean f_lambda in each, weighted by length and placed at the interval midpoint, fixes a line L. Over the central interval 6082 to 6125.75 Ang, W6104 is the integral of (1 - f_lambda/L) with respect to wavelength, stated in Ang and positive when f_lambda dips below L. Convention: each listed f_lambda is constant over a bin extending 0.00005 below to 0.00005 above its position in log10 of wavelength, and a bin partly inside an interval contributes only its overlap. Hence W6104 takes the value 1.1 Ang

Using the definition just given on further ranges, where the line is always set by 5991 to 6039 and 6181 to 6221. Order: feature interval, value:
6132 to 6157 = 1.4 Ang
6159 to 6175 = 0.8 Ang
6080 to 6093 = 1.9 Ang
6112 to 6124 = 1.1 Ang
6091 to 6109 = 0.3 Ang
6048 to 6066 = 0.9 Ang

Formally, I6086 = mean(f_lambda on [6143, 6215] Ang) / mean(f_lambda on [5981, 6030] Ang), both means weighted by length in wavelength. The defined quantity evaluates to 1.0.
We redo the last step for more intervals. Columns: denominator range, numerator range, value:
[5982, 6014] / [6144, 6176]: 0.96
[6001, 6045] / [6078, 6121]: 0.94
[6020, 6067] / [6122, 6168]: 0.96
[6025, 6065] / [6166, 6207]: 1.05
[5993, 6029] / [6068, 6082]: 0.97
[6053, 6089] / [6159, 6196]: 1.04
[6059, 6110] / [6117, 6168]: 0.97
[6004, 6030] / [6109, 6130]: 0.90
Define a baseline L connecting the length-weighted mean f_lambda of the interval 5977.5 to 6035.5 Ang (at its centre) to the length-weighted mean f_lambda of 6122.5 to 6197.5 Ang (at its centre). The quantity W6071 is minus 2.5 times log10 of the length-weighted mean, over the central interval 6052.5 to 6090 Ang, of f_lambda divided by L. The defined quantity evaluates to 0.04 mag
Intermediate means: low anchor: 22.5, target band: 21.3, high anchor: 21.7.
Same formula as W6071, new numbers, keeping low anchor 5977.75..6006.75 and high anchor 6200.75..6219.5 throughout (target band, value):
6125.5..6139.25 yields 0.06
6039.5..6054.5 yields 0.12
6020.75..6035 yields -0.04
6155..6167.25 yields 0.13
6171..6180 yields 0.03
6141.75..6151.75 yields 0.04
